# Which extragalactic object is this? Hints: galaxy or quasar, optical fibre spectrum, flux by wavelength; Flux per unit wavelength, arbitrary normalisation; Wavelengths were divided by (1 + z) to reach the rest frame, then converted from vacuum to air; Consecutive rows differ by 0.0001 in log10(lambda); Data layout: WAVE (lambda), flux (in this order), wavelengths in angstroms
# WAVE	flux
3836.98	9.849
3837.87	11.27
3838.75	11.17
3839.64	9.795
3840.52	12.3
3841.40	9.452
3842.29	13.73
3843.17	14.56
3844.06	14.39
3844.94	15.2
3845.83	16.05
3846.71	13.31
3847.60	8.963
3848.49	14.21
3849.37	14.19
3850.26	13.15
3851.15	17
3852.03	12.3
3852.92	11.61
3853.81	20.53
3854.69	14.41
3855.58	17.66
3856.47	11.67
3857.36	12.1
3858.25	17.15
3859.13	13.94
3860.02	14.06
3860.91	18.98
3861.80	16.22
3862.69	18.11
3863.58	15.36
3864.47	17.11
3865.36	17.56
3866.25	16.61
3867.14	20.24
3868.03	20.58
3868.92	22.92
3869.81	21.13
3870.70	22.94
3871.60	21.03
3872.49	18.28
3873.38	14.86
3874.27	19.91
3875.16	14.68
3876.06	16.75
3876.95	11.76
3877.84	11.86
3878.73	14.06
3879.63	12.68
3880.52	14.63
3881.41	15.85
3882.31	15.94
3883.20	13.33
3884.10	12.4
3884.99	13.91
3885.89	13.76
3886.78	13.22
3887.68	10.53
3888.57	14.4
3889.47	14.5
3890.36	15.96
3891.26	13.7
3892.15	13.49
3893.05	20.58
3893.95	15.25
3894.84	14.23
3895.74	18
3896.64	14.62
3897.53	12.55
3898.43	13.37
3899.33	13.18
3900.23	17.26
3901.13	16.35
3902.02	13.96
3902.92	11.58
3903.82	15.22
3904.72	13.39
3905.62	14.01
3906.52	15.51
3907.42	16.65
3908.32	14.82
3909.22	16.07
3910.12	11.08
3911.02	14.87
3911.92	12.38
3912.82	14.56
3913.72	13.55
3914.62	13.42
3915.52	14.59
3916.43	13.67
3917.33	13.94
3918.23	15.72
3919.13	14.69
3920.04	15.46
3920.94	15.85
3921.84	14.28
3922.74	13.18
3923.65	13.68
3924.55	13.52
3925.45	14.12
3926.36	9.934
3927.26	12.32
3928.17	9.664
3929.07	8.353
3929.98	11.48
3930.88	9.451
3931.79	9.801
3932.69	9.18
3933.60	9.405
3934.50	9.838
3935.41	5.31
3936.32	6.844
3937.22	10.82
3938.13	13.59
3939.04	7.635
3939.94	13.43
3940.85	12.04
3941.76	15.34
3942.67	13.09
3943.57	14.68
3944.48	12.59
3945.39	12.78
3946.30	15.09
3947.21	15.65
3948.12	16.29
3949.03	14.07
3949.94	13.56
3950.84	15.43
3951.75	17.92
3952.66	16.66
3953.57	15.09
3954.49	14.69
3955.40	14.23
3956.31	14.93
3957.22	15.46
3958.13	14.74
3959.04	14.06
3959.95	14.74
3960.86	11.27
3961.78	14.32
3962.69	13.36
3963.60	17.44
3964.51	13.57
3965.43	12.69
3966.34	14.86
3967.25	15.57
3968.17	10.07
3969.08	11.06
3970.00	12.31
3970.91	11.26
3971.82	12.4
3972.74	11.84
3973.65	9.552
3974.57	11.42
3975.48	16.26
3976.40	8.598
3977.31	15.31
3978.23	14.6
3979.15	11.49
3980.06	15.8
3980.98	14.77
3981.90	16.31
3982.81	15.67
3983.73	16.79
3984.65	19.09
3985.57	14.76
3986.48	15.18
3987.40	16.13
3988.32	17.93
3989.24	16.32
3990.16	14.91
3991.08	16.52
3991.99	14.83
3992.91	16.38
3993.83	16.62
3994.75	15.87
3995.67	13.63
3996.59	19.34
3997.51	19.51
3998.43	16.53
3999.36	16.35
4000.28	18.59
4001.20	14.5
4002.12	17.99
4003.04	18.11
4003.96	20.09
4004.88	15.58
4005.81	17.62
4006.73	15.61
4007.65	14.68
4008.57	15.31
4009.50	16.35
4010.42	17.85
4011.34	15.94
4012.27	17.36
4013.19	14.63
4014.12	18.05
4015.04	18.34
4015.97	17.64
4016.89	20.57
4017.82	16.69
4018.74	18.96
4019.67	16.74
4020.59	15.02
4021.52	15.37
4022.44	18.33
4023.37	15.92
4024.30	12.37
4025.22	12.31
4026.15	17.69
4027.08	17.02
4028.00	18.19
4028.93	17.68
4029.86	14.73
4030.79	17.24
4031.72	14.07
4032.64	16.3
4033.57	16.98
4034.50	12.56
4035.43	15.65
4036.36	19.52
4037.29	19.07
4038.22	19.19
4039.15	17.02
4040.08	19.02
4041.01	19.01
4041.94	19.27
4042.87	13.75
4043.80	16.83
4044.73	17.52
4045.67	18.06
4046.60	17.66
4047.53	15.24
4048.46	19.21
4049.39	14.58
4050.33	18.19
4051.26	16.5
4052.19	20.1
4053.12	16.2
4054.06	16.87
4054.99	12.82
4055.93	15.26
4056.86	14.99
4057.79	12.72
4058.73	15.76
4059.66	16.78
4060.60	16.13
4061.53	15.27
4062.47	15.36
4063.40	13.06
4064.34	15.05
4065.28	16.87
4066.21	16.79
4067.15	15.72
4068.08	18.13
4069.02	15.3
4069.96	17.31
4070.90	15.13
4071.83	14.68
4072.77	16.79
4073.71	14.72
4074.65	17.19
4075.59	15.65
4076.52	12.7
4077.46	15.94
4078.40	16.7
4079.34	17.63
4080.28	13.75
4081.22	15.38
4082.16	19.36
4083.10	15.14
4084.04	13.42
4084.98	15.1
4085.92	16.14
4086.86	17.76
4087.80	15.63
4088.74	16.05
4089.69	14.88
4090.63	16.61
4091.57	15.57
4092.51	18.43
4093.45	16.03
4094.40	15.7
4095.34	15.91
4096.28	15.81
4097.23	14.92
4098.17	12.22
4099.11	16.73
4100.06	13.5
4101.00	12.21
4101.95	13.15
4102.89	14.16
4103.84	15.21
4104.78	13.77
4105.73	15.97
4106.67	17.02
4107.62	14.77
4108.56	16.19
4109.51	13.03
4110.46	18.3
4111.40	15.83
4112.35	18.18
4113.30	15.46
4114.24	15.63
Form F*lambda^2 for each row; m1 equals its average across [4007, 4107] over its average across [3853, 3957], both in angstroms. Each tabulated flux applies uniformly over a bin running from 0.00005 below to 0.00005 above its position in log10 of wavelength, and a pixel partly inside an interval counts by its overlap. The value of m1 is 1.21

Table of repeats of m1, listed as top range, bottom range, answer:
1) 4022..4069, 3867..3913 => 1.16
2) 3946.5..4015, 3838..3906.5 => 1.07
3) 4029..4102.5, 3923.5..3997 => 1.24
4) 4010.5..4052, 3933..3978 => 1.34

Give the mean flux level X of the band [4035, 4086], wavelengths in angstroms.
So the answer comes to 16.3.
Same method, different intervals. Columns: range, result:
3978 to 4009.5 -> 16.3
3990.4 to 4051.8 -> 16.8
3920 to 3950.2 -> 12.1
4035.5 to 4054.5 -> 17.6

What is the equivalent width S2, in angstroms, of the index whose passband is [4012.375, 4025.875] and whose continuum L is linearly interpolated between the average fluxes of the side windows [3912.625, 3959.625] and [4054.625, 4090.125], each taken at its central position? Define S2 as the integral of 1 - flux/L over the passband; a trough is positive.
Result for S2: -1.8 angstroms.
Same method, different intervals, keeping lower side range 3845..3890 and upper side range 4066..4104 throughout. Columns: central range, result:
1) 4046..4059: -0.50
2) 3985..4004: -1.26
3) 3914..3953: 7.07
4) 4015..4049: -2.93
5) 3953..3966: 1.02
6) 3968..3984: 2.54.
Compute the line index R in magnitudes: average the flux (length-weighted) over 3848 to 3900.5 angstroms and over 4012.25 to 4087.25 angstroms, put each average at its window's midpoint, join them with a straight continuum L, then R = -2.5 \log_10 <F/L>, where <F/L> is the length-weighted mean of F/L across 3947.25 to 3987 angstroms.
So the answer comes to 0.131 mag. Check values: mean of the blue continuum 15.6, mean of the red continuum 16.4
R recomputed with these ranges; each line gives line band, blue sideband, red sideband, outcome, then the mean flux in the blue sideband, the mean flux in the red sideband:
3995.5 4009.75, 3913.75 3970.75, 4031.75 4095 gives -0.156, 13.1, 16.2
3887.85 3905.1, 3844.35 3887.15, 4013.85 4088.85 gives 0.075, 15.7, 16.4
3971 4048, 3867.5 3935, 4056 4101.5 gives -0.075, 14.4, 15.6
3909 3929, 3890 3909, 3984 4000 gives 0.131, 14.9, 16.5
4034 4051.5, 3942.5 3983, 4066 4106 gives -0.154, 13.9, 15.5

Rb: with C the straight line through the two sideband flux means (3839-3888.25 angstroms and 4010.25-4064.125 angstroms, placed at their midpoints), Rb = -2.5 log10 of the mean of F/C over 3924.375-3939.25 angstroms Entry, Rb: 0.49 mag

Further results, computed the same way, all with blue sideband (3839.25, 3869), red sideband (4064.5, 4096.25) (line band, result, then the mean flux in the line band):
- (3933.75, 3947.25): 0.30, 11.7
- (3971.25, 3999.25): 0.03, 15.1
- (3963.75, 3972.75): 0.21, 12.8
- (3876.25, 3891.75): 0.11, 13.7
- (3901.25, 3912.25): 0.08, 14.2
